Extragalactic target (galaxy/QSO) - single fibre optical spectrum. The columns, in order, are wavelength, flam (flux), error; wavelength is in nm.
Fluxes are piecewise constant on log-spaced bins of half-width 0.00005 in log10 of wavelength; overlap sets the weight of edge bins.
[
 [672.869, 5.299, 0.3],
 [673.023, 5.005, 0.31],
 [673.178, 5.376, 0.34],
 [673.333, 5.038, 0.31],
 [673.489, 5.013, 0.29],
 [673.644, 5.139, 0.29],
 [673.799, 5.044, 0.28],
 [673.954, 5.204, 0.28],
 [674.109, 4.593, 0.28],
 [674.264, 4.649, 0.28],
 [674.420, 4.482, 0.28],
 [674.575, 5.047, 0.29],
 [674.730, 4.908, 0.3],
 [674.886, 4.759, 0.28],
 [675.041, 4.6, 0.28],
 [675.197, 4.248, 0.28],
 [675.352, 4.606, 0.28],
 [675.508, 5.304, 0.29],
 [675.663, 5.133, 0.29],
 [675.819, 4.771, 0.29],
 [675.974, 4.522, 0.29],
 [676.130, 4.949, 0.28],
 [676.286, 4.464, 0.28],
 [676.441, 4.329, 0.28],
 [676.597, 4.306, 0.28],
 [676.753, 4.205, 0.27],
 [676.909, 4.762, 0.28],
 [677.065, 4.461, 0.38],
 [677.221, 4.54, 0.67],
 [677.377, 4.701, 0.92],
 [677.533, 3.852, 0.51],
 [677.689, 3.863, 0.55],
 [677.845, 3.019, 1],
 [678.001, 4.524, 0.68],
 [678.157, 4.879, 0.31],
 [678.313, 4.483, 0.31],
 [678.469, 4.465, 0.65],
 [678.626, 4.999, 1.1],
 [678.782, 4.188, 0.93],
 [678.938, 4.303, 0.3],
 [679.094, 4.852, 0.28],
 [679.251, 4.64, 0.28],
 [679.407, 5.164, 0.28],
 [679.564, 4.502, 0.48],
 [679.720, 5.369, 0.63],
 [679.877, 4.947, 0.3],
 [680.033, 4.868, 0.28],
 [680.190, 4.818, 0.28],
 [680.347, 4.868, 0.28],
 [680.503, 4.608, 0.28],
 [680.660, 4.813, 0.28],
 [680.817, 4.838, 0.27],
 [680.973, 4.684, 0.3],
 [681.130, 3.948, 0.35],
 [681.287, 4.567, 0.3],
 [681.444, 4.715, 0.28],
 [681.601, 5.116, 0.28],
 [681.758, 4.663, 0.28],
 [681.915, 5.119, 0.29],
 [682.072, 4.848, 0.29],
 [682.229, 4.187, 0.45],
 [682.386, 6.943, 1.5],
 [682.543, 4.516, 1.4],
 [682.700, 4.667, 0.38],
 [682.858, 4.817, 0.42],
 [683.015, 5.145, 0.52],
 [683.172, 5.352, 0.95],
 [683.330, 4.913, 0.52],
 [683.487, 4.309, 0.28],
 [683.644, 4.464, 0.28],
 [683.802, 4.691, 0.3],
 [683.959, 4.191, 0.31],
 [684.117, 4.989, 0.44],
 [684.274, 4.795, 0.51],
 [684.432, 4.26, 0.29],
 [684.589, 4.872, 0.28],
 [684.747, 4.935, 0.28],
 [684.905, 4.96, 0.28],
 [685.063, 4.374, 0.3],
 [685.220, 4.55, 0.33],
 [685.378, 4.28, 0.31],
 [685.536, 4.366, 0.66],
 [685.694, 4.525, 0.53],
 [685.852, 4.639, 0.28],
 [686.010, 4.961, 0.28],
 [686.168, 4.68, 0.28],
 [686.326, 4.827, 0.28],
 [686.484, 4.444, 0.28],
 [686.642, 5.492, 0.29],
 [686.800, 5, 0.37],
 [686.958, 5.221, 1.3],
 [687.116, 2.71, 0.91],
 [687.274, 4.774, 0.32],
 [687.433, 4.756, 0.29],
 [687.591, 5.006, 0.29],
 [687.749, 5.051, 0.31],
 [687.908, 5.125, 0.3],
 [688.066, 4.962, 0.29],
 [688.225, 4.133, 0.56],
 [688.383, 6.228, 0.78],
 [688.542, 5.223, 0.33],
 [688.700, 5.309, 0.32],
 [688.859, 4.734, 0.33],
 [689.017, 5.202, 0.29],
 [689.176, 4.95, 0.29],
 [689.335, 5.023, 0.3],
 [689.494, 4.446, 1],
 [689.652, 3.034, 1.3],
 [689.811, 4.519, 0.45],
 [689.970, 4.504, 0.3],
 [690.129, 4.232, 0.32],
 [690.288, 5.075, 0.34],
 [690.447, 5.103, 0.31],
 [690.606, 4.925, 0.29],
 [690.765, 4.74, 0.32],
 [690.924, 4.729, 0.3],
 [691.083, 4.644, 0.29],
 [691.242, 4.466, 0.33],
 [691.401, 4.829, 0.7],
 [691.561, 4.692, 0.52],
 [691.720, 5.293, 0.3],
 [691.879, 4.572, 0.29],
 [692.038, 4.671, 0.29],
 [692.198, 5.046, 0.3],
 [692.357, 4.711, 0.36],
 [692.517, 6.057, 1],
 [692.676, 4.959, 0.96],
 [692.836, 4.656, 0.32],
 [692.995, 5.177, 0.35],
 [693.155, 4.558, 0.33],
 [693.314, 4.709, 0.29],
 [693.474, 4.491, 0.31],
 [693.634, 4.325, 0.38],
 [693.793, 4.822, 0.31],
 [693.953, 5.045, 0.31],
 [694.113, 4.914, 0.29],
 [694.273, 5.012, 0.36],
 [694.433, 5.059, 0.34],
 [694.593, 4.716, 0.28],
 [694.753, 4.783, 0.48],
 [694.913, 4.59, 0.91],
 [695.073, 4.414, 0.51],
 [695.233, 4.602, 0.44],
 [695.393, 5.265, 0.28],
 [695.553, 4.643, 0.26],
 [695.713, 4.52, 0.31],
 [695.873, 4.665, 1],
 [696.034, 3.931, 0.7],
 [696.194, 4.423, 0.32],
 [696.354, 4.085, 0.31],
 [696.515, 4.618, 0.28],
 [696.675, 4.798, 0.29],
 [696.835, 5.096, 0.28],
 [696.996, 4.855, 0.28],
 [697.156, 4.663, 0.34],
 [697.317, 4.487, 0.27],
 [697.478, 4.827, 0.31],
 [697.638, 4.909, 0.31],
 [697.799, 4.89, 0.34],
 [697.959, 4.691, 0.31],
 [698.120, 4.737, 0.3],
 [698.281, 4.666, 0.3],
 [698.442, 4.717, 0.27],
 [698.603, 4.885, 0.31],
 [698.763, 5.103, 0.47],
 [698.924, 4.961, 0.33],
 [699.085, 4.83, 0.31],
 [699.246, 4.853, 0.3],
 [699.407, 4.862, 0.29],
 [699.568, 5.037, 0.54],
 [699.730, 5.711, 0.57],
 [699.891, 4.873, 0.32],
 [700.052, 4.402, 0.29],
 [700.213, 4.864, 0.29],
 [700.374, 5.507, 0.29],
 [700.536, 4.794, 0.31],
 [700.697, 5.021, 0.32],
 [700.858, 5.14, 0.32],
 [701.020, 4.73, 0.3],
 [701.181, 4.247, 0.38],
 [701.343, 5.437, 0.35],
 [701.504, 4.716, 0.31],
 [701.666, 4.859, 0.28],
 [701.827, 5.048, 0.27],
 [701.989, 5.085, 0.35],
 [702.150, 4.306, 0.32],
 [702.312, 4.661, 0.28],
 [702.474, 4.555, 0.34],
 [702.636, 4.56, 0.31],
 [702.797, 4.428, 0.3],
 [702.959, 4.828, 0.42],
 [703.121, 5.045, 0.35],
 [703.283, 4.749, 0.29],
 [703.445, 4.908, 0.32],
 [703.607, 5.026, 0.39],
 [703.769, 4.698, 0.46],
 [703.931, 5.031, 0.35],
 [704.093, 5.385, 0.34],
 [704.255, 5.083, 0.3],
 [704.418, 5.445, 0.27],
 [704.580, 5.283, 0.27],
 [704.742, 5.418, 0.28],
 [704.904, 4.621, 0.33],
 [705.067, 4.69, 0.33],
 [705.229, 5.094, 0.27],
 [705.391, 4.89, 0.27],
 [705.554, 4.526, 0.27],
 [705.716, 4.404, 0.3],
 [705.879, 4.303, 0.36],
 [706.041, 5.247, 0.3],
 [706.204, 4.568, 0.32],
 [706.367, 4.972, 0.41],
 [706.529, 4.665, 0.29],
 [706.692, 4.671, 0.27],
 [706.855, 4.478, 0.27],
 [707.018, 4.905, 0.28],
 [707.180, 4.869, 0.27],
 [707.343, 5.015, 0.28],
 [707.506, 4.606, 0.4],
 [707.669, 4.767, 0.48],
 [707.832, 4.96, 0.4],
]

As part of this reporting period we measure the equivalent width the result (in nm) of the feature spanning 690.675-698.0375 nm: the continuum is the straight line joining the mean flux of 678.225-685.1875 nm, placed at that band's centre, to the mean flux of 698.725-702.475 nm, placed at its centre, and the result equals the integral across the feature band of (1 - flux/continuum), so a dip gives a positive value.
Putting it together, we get 0.16 nm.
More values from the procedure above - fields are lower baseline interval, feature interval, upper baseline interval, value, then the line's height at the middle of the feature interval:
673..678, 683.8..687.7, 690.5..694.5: 0.09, 4.77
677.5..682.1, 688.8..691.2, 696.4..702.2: 0.05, 4.75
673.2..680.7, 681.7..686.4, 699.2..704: -0.04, 4.72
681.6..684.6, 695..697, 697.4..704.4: 0.11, 4.87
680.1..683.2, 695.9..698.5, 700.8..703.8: 0.08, 4.81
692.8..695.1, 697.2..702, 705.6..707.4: -0.15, 4.75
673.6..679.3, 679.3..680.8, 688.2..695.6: -0.08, 4.64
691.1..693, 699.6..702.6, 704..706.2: 0.03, 4.93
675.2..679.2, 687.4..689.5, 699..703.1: -0.17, 4.67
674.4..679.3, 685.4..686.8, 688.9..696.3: -0.03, 4.65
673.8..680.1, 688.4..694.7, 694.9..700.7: -0.11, 4.73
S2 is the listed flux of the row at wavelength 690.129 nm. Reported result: 4.232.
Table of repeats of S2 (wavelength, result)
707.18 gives 4.869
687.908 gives 5.125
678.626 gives 4.999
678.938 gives 4.303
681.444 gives 4.715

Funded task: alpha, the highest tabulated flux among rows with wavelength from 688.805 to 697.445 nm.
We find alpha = 6.057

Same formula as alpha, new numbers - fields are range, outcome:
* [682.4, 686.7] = 5.492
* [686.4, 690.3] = 6.228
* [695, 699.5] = 5.265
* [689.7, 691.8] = 5.293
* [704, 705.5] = 5.445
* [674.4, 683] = 6.943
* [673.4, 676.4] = 5.304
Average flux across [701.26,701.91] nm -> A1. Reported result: 5.01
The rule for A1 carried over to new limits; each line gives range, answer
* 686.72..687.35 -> 4.43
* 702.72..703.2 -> 4.77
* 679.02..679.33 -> 4.74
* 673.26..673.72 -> 5.05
